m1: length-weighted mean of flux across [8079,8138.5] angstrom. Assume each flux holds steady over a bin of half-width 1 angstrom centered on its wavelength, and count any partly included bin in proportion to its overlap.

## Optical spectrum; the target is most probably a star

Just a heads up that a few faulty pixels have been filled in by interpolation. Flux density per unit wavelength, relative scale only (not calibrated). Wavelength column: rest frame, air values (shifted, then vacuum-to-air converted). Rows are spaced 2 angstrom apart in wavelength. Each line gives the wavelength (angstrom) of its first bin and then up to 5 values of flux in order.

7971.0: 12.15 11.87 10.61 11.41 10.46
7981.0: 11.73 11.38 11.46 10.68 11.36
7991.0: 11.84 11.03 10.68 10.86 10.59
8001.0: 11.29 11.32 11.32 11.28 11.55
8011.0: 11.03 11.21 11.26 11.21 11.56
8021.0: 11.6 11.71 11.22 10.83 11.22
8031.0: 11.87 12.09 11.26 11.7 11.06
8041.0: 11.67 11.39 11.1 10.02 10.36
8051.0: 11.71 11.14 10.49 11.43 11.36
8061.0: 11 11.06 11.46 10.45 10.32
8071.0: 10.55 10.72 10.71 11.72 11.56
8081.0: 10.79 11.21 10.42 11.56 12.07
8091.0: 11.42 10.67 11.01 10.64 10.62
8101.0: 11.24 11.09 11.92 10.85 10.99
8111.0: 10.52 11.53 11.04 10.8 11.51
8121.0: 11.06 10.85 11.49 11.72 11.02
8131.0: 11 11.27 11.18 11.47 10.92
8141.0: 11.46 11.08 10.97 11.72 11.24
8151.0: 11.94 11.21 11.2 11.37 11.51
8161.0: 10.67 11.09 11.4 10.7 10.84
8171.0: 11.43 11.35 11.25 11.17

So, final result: 11.1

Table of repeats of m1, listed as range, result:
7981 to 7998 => 11.2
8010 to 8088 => 11.2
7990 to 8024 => 11.3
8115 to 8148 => 11.2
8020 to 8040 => 11.5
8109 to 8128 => 11.2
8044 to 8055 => 10.8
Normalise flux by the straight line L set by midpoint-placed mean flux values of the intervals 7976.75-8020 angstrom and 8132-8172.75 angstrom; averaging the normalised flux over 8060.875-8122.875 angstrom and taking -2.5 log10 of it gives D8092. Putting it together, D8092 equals 0.02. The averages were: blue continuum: 11.2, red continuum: 11.2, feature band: 11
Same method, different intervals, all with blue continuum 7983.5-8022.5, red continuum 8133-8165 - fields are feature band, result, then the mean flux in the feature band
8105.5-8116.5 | 0.023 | 11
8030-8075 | 0.015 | 11.1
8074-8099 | 0.012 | 11.1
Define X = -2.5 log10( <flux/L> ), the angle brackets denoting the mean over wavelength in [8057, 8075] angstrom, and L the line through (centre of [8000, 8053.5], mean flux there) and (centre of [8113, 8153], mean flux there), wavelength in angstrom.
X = 0.04 mag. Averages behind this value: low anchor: 11.3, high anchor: 11.3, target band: 10.9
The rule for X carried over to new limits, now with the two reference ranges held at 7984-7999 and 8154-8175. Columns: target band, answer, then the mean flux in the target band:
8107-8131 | 0.00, 11.1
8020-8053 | -0.02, 11.3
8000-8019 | -0.02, 11.3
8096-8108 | 0.01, 11.1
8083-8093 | -0.01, 11.3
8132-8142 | -0.01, 11.3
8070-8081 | 0.01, 11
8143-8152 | -0.03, 11.4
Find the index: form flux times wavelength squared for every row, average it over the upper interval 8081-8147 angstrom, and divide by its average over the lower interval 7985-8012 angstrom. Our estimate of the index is 1.03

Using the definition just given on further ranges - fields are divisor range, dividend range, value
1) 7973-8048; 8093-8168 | 1.02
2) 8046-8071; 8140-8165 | 1.06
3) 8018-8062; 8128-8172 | 1.02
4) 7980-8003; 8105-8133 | 1.03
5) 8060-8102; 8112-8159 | 1.04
